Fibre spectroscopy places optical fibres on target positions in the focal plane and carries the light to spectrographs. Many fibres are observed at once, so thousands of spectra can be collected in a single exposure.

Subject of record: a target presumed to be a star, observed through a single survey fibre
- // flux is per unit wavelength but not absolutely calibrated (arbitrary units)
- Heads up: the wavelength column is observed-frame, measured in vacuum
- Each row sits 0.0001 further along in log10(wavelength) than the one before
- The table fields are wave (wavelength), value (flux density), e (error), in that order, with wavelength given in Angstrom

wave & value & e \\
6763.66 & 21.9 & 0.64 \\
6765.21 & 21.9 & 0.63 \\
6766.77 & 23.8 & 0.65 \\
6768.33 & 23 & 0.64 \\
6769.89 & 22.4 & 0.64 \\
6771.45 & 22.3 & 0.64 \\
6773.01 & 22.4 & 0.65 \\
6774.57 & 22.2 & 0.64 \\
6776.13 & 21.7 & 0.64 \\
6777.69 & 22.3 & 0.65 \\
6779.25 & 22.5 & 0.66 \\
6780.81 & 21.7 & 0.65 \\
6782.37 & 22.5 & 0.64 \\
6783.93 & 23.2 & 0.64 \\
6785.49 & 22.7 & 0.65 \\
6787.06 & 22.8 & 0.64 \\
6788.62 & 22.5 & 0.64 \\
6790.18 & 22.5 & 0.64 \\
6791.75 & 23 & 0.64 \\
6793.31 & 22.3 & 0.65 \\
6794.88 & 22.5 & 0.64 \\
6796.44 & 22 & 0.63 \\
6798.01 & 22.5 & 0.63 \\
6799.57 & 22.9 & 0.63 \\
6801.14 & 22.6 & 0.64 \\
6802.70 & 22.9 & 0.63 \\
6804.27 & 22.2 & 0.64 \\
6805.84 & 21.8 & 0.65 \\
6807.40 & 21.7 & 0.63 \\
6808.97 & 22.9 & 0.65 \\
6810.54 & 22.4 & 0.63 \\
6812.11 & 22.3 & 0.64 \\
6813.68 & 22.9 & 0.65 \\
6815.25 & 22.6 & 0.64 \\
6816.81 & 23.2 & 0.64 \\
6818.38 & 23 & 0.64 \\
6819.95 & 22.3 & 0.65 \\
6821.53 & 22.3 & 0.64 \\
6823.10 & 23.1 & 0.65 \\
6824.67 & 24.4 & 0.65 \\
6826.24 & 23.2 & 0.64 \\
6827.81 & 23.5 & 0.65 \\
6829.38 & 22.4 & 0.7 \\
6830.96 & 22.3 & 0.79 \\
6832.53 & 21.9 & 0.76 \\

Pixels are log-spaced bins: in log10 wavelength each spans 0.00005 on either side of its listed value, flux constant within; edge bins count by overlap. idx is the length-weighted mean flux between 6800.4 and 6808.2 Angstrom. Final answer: 22.3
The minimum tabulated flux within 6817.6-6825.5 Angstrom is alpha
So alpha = 22.3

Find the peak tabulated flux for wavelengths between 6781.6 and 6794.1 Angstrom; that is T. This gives 23.2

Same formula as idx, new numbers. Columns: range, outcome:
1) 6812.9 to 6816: 22.7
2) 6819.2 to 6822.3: 22.2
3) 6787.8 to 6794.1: 22.6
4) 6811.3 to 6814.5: 22.6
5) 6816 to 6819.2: 23.2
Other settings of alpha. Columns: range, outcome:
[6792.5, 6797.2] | 22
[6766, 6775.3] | 22.2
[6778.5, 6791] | 21.7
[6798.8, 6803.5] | 22.6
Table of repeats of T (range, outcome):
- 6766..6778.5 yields 23.8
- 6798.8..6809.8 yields 22.9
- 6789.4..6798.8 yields 23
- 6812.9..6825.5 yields 24.4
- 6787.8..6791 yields 22.5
